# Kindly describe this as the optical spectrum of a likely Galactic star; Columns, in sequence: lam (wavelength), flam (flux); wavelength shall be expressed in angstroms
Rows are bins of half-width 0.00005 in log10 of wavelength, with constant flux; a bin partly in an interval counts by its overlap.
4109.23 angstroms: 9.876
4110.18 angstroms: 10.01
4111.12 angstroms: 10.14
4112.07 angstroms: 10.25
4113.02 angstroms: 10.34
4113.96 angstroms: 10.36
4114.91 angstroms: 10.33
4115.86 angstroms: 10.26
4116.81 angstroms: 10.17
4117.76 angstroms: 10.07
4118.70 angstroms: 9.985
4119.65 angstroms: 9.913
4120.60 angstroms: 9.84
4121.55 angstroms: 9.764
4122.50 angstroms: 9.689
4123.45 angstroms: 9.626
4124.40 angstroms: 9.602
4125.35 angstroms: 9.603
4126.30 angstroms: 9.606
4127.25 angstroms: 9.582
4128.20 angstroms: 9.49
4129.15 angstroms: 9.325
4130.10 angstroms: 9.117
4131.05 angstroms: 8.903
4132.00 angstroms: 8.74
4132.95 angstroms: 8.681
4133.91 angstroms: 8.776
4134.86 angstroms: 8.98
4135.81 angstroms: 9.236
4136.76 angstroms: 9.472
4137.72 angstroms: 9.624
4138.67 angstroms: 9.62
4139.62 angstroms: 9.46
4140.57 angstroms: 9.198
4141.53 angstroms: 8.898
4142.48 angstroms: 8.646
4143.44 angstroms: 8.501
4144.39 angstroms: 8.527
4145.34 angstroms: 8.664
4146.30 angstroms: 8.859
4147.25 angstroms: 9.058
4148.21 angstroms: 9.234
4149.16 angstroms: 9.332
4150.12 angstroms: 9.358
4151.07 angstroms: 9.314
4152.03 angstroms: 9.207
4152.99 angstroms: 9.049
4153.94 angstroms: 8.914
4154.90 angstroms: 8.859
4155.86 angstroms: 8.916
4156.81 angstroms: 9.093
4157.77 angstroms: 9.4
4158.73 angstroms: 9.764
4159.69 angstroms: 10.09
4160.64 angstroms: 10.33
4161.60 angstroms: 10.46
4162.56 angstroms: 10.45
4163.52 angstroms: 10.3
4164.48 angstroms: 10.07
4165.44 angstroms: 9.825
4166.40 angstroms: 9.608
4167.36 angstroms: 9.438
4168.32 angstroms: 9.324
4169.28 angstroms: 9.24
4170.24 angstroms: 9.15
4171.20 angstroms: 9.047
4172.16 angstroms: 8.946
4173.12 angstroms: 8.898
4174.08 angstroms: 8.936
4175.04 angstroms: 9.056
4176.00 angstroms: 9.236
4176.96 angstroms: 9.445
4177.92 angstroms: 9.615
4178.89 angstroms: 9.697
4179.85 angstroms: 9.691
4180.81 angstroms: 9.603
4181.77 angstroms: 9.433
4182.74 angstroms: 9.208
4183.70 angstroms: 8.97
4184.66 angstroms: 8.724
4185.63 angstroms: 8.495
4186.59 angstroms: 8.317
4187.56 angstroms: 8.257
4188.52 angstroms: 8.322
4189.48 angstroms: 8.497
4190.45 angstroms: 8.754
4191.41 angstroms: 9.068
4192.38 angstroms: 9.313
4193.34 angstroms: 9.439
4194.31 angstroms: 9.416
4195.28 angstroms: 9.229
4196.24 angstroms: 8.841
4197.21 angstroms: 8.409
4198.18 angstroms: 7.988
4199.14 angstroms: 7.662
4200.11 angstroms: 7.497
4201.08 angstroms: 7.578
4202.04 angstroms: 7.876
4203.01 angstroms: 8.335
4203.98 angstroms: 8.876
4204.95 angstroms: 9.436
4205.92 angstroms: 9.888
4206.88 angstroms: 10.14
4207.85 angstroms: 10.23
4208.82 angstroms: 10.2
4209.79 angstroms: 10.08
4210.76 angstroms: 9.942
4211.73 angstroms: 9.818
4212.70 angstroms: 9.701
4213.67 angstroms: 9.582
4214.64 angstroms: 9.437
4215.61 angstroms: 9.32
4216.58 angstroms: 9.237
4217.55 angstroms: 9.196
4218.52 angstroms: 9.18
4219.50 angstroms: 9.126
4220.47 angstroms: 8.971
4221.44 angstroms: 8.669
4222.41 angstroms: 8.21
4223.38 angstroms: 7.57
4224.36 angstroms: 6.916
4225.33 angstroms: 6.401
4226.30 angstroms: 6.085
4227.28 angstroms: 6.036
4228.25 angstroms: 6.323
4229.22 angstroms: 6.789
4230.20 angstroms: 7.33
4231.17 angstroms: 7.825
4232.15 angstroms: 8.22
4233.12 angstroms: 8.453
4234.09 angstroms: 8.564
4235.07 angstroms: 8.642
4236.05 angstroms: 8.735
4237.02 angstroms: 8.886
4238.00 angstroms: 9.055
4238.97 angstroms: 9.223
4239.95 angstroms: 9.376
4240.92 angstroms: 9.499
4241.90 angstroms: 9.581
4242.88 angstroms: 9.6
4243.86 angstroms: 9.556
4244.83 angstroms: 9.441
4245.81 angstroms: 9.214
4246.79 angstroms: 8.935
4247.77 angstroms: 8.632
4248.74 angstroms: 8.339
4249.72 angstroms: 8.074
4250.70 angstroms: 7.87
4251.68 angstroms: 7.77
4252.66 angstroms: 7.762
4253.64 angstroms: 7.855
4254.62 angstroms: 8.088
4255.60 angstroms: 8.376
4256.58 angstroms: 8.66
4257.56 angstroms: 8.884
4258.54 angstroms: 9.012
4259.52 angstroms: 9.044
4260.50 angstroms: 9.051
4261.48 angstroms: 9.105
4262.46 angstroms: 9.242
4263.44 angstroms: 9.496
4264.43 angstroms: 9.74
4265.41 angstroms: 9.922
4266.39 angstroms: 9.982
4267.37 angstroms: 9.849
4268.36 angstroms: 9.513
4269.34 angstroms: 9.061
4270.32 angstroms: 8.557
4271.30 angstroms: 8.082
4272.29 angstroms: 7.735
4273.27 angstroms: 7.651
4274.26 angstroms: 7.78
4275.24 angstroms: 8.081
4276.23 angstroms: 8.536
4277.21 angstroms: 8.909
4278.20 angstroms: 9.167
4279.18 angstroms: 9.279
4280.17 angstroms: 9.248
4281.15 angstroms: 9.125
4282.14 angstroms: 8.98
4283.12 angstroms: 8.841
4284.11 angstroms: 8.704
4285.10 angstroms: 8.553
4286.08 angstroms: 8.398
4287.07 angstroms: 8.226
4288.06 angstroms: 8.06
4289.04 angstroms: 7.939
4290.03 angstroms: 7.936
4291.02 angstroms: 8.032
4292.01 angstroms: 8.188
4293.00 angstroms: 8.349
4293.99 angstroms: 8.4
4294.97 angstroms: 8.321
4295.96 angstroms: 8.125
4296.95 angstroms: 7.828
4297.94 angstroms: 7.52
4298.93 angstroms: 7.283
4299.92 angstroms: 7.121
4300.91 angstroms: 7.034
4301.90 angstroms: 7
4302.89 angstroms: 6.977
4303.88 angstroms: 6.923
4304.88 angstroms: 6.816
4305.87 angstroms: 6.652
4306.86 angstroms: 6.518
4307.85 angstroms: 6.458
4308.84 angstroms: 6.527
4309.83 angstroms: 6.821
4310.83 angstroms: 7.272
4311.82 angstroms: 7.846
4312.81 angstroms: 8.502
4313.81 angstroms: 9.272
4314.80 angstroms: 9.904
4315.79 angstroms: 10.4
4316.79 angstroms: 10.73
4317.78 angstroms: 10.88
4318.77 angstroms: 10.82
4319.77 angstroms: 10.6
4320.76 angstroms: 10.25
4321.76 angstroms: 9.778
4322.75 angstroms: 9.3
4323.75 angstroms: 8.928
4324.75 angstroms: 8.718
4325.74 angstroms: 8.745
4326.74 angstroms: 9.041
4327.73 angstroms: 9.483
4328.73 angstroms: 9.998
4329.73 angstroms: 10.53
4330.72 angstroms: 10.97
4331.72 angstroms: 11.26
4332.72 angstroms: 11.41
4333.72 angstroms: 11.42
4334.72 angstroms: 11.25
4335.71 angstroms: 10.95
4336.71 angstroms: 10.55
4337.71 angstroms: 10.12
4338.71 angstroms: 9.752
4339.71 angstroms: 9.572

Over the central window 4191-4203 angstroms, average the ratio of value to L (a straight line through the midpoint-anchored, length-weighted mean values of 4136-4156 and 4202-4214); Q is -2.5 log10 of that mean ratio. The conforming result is 0.12 mag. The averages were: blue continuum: 9.08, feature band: 8.51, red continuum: 9.61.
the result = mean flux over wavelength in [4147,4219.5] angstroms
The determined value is 9.22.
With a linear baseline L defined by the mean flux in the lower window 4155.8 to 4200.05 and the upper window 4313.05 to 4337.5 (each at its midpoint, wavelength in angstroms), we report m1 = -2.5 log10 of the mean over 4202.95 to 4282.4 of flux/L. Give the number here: 0.103 mag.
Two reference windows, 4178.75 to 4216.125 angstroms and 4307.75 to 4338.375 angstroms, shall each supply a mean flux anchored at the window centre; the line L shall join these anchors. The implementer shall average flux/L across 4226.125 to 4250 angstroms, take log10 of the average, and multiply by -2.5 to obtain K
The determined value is 0.10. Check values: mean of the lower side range 9.05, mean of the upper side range 9.68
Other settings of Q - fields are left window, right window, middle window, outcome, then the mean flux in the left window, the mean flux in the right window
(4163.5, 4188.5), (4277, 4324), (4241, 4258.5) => 0.01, 9.21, 8.39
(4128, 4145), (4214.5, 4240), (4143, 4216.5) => -0.07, 9.06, 8.18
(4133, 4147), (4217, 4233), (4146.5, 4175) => -0.09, 9.02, 7.7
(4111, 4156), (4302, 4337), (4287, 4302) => 0.17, 9.39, 9.18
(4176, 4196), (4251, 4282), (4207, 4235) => 0.06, 9.08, 8.79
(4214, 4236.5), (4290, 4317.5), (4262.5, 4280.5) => -0.13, 8.06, 7.83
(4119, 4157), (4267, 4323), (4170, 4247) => 0.00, 9.21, 8.39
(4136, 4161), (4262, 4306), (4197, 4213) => -0.02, 9.2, 8.35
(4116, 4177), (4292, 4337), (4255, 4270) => -0.03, 9.37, 8.87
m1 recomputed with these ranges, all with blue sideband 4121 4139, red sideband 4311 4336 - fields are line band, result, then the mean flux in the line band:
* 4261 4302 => 0.16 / 8.51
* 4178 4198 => 0.07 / 8.98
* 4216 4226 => 0.16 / 8.31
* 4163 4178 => 0.01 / 9.38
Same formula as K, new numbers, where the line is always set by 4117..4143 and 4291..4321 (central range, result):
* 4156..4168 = -0.08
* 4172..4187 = -0.01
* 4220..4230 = 0.21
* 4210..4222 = -0.07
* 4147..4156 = 0.01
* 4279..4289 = -0.05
